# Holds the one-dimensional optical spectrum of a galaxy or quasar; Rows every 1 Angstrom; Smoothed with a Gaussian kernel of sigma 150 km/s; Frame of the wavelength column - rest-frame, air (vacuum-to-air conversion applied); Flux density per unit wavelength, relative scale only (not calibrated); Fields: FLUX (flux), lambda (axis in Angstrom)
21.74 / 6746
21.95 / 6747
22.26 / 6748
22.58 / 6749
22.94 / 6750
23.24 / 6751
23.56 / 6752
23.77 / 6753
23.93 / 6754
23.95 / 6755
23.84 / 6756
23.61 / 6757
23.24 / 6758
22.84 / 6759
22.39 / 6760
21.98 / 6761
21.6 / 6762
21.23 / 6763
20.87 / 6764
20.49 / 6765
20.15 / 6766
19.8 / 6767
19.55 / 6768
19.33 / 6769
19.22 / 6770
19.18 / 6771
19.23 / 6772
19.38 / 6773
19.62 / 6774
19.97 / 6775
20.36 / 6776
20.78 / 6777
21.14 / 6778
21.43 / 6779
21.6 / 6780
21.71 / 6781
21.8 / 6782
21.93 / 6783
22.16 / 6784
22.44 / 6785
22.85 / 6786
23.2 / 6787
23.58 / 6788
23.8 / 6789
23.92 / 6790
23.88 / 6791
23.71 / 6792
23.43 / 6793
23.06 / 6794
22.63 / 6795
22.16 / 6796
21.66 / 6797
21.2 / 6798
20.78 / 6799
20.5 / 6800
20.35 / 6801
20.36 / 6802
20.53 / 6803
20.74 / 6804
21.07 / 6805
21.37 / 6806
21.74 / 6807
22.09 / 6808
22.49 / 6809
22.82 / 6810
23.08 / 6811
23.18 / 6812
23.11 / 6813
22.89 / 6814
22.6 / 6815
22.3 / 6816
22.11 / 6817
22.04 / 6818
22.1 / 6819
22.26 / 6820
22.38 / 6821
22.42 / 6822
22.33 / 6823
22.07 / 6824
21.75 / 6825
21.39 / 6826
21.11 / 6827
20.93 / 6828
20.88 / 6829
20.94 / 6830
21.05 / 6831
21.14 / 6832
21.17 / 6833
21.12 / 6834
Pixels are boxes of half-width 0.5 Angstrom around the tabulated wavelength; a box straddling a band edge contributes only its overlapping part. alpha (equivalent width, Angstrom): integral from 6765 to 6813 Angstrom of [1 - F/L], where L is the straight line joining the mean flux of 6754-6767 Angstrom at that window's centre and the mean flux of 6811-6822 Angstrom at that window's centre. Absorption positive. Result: 1.8 Angstrom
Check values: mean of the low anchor 22.2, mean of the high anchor 22.5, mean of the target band 21.5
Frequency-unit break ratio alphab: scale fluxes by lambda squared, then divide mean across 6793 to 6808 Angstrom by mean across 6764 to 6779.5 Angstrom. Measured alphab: 1.1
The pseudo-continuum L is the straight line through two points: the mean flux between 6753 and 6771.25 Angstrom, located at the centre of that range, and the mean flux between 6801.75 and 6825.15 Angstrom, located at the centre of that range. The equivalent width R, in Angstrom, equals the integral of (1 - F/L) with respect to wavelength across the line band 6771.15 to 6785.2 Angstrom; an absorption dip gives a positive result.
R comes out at 0.6 Angstrom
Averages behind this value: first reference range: 21.6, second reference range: 22.1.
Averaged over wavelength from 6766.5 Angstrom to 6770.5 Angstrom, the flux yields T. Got 19.5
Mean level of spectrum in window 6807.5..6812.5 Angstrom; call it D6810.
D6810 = 22.7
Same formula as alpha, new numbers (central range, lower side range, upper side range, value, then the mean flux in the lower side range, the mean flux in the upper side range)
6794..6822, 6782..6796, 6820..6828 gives 0.62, 23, 21.9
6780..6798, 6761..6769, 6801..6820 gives -1.21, 20.5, 22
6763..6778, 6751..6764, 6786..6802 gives 1.86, 22.9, 22.5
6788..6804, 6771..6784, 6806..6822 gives -0.40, 20.7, 22.4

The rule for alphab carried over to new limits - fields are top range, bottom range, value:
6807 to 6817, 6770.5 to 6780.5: 1.13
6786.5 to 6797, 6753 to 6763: 1.02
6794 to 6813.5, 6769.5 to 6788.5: 1.03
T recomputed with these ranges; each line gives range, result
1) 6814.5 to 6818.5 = 22.3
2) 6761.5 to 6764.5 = 21.2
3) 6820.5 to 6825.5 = 22.2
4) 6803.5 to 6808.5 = 21.4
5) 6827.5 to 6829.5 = 20.9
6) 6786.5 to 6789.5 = 23.5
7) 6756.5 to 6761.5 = 22.8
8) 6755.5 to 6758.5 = 23.6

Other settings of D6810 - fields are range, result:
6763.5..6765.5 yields 20.7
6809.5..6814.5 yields 23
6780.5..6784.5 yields 21.9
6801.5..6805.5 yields 20.7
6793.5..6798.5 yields 22.1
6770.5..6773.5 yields 19.3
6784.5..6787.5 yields 22.8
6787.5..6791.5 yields 23.8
